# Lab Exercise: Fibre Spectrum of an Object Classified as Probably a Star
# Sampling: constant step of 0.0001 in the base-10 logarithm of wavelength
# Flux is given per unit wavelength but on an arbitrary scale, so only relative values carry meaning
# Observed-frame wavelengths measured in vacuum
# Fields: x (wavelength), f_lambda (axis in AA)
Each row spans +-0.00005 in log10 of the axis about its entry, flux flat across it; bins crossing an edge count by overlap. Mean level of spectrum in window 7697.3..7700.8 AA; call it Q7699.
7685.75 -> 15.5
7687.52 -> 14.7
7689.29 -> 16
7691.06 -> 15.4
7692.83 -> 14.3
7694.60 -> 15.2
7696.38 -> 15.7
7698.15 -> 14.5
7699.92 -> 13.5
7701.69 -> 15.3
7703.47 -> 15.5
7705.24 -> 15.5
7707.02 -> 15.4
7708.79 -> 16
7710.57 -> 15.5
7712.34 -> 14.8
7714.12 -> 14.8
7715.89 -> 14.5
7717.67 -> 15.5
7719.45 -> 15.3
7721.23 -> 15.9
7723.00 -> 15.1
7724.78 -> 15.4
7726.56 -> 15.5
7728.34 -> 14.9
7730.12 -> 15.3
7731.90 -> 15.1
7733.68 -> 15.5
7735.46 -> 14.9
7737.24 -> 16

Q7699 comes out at 14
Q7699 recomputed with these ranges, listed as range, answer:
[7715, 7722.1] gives 15.3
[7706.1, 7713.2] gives 15.4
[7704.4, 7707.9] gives 15.4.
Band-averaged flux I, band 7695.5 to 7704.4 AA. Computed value 14.9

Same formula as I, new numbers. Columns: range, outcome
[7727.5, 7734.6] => 15.2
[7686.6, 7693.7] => 15.1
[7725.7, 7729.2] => 15.2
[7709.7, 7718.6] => 15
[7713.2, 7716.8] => 14.7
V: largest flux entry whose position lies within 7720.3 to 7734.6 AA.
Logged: 15.9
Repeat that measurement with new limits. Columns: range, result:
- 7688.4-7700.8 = 16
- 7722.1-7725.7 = 15.4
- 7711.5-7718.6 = 15.5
